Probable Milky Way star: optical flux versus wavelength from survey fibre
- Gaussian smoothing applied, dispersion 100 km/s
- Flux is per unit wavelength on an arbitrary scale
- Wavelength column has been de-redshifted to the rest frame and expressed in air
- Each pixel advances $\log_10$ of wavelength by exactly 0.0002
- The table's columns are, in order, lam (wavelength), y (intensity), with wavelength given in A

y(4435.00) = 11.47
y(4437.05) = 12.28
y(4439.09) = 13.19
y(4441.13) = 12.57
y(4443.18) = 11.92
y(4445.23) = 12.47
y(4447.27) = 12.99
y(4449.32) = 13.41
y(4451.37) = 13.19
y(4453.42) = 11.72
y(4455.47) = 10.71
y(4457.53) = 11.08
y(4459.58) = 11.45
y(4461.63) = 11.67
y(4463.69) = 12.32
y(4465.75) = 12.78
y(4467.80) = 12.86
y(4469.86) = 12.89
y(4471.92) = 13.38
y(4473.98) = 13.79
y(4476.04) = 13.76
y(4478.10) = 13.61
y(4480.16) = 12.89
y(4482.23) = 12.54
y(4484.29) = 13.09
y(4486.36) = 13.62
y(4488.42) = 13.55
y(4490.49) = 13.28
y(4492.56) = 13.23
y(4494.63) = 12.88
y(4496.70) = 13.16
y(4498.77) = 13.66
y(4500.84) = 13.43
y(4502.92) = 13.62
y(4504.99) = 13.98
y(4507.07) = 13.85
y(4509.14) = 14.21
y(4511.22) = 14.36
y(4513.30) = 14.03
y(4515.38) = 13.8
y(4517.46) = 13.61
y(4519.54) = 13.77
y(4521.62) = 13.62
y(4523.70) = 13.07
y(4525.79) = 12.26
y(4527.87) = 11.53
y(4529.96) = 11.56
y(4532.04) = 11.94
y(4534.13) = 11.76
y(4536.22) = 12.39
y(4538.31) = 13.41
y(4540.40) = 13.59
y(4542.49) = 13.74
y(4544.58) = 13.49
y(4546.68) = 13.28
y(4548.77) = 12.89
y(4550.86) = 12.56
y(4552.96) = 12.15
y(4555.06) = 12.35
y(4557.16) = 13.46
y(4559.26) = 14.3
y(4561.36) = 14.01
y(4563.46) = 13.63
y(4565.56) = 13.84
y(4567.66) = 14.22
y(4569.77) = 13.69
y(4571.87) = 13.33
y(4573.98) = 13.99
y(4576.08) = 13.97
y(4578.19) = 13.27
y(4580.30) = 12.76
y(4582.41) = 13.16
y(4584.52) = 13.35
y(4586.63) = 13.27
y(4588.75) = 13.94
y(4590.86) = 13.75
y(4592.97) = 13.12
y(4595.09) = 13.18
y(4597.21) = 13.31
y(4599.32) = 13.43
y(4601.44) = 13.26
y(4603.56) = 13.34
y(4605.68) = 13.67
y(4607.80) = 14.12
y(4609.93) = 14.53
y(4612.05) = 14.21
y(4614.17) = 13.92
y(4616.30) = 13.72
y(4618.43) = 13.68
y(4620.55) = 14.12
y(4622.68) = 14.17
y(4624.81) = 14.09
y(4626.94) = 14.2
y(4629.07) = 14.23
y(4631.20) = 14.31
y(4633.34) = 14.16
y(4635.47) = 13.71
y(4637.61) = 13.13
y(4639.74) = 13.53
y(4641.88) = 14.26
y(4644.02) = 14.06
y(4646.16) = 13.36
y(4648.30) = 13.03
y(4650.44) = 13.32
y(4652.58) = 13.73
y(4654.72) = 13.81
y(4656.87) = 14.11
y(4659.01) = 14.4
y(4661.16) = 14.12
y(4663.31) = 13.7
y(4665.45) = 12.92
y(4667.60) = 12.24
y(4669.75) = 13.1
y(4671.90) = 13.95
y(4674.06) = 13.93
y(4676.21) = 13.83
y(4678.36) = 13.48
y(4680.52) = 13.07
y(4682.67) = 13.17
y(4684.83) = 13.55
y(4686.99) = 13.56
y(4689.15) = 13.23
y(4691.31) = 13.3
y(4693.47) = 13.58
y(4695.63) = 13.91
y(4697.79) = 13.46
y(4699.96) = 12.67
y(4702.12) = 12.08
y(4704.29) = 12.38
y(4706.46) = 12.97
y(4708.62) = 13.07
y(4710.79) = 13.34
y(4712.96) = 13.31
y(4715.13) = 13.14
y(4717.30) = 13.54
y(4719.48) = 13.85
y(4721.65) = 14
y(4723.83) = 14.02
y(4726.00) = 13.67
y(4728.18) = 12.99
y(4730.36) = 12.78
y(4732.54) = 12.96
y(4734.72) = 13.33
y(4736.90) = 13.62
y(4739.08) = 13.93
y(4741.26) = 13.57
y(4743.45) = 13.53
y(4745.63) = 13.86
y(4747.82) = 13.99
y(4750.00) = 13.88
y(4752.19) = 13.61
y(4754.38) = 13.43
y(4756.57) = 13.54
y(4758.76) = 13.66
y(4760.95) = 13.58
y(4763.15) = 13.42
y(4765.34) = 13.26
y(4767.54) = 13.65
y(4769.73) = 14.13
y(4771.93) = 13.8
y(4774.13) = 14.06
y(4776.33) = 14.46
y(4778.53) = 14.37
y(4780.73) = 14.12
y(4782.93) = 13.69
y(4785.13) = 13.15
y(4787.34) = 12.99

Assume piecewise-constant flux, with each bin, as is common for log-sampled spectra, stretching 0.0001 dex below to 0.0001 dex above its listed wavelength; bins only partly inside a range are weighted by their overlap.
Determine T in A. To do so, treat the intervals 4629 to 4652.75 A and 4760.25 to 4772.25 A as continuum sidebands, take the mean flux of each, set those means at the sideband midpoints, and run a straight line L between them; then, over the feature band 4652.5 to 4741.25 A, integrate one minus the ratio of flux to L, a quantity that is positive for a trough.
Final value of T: 1.7 A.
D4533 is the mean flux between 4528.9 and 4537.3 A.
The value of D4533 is 11.9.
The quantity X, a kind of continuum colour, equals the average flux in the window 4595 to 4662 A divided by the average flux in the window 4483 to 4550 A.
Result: 1.04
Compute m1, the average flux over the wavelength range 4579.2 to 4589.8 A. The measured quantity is 13.3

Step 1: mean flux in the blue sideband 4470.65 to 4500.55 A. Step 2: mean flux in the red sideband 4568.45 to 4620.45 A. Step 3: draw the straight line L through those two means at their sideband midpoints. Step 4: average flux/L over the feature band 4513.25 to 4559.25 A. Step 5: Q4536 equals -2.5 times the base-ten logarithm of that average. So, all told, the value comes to 0.04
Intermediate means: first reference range 13.3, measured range 12.9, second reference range 13.6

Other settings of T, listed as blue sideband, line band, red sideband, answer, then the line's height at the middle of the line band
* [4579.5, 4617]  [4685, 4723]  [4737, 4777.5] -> 1.1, 13.7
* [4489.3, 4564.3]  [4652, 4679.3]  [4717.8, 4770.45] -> -0.4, 13.5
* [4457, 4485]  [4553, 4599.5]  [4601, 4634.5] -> 0.5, 13.6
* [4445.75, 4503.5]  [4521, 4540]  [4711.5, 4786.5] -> 0.9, 13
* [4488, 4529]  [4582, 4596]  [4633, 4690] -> 0.1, 13.5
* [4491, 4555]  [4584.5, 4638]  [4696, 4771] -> -2.1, 13.3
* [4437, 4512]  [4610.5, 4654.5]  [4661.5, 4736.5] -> -2.2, 13.2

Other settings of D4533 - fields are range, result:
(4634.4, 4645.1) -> 13.7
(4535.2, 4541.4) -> 13.1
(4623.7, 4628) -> 14.1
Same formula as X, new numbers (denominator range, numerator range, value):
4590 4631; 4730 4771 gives 0.98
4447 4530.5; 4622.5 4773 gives 1.04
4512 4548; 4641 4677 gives 1.05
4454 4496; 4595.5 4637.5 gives 1.09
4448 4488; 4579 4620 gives 1.07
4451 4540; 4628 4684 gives 1.05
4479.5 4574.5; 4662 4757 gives 1.01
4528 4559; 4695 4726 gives 1.04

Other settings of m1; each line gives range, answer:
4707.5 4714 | 13.3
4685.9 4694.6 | 13.4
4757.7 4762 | 13.6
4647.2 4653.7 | 13.4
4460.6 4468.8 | 12.4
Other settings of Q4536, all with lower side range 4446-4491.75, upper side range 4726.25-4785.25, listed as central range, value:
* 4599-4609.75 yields -0.04 mag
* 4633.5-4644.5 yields -0.04 mag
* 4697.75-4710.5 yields 0.06 mag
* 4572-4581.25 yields -0.03 mag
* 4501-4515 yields -0.09 mag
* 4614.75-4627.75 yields -0.06 mag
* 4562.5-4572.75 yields -0.06 mag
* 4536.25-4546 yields -0.04 mag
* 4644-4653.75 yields -0.01 mag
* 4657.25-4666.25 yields -0.04 mag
